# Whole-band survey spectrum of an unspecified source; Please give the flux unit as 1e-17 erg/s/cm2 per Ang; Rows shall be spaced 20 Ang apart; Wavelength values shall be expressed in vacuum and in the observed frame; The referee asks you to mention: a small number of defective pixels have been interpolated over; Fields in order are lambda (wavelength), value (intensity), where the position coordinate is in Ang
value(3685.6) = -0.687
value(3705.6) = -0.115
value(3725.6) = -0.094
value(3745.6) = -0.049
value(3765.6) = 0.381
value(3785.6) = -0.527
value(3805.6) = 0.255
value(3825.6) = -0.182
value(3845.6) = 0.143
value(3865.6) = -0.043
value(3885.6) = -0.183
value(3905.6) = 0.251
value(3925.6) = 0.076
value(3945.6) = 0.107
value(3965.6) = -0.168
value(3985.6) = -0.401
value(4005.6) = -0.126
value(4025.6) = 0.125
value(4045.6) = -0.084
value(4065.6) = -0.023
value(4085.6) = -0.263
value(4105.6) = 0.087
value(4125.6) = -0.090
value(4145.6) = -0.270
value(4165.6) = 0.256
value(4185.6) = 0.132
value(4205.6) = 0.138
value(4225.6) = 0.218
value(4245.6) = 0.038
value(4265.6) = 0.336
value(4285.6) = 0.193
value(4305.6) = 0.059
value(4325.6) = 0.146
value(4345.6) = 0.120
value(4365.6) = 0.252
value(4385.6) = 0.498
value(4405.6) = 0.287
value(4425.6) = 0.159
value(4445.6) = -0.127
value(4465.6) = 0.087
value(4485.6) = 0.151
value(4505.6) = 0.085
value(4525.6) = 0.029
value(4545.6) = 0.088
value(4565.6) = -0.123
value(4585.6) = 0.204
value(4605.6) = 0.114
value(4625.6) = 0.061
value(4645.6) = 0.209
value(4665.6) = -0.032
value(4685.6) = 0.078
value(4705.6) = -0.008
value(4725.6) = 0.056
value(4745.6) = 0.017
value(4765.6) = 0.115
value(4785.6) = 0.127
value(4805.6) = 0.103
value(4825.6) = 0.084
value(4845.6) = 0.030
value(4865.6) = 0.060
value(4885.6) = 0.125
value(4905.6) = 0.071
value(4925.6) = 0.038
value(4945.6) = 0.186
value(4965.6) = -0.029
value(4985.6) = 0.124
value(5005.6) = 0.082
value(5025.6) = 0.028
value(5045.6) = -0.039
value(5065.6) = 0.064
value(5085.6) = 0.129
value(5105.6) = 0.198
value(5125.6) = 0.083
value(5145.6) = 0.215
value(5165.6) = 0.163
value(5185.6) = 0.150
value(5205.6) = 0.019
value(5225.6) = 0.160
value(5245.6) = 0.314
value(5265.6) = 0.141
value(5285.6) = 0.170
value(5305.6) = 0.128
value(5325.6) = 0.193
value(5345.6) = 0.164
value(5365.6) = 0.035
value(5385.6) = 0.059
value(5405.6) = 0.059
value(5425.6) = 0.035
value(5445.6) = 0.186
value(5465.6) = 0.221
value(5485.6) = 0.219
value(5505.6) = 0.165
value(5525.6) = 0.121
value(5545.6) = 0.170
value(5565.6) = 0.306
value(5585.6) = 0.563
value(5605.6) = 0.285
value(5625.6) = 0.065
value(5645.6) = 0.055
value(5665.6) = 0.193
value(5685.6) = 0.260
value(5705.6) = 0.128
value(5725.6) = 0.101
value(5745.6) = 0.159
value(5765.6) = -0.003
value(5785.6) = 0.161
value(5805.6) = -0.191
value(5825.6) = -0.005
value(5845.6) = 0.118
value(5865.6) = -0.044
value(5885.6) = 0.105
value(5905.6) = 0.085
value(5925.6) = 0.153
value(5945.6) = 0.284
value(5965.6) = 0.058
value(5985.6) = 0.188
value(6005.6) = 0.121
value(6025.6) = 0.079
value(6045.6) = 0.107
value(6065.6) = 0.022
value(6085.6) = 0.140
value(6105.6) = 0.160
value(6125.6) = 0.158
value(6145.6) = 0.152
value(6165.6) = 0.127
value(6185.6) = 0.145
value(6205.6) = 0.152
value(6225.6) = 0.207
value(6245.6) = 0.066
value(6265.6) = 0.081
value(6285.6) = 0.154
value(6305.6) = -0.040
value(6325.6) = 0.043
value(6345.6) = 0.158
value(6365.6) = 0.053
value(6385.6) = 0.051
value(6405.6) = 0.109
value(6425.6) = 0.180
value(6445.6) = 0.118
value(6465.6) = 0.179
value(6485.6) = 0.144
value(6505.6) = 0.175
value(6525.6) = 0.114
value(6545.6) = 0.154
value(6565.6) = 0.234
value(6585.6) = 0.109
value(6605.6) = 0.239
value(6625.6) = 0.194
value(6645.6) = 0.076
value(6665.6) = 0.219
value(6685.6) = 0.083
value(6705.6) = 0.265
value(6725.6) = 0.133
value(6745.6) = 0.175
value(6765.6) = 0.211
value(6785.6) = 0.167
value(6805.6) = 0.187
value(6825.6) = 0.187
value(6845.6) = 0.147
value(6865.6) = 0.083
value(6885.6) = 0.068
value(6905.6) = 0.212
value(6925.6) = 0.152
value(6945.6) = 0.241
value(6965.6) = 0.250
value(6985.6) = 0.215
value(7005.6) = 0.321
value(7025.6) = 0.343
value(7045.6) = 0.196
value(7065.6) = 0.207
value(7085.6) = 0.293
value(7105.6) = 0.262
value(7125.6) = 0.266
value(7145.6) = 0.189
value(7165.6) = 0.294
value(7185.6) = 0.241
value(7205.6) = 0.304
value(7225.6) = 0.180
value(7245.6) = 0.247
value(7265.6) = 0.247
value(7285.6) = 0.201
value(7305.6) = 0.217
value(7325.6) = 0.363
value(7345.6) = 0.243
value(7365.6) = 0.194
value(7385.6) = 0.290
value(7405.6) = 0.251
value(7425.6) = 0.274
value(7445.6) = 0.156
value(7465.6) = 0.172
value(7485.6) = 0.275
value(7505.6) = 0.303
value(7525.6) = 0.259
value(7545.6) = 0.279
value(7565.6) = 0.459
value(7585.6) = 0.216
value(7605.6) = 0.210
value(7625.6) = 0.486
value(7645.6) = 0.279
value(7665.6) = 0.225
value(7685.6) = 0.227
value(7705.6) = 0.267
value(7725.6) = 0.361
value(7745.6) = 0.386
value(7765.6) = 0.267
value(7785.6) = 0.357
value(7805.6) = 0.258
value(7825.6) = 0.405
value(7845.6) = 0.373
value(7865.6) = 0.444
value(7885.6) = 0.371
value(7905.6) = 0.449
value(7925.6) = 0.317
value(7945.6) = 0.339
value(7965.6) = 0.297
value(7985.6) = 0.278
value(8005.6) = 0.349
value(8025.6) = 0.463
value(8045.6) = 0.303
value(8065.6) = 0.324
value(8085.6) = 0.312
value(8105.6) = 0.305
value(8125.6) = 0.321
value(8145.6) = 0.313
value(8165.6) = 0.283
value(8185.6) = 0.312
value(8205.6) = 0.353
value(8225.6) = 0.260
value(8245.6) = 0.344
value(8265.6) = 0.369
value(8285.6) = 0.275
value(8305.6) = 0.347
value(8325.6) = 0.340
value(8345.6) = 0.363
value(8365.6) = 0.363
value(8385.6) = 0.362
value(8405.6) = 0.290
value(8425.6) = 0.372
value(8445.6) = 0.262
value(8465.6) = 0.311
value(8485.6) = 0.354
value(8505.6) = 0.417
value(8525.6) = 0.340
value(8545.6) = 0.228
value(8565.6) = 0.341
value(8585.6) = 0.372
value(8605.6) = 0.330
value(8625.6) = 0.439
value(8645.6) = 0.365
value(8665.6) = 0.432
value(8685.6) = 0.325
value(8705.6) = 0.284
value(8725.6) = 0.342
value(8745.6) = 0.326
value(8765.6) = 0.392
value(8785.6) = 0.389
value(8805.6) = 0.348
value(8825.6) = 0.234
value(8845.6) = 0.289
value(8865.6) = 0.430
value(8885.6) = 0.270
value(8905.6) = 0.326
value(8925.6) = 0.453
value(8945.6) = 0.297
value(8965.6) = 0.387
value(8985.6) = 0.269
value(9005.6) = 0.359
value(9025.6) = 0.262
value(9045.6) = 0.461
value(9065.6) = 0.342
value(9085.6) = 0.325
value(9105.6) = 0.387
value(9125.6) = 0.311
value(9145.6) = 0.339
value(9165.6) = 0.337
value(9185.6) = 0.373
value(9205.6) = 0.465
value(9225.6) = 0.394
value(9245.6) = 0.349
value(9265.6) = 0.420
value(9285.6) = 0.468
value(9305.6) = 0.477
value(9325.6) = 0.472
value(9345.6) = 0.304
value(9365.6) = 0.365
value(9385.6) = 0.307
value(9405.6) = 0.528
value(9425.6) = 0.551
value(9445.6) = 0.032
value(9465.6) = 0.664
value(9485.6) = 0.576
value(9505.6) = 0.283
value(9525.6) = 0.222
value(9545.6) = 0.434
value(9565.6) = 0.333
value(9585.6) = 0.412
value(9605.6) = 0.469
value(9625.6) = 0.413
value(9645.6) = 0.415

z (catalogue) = 0.73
